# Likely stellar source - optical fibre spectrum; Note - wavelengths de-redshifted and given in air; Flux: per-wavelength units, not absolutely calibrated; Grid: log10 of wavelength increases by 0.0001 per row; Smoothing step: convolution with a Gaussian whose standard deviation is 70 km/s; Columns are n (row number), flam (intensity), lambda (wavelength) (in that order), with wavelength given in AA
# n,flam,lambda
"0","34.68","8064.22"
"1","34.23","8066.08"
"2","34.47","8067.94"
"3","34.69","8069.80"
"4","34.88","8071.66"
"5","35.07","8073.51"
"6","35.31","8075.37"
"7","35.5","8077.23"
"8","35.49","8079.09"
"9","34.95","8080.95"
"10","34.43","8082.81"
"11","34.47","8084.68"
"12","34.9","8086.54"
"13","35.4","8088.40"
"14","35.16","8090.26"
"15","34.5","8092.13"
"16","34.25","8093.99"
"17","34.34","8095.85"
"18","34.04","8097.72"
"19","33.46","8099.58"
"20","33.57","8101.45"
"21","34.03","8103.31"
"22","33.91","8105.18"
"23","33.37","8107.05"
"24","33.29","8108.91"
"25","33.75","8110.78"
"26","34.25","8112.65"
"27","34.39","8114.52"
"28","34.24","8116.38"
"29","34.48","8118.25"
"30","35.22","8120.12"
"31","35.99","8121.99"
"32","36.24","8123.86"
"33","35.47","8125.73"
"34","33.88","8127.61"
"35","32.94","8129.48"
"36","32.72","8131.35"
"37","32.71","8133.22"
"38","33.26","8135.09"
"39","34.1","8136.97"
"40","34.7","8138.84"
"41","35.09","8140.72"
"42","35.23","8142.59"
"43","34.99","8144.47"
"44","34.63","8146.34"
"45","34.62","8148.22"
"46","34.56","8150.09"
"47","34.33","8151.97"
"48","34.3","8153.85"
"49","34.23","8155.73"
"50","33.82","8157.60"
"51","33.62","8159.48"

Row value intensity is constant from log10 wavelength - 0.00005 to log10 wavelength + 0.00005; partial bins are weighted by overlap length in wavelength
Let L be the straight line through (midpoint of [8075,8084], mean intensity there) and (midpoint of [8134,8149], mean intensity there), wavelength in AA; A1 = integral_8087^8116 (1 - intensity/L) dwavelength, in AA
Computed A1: 0.6 AA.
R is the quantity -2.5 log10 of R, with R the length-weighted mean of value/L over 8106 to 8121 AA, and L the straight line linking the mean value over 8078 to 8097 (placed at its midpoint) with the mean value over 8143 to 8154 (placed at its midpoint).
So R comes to 0.02 mag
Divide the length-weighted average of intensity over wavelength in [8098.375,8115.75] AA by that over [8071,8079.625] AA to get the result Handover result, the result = 1.0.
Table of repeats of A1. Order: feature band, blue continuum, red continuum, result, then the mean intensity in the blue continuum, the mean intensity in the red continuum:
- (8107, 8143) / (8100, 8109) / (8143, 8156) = -0.2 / 33.7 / 34.6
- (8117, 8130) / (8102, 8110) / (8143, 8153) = -0.3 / 33.7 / 34.6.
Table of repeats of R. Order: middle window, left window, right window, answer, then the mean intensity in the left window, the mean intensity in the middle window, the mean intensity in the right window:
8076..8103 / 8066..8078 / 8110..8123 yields 0.007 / 34.9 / 34.6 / 34.6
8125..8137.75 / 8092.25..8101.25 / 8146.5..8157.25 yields 0.024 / 34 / 33.5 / 34.4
